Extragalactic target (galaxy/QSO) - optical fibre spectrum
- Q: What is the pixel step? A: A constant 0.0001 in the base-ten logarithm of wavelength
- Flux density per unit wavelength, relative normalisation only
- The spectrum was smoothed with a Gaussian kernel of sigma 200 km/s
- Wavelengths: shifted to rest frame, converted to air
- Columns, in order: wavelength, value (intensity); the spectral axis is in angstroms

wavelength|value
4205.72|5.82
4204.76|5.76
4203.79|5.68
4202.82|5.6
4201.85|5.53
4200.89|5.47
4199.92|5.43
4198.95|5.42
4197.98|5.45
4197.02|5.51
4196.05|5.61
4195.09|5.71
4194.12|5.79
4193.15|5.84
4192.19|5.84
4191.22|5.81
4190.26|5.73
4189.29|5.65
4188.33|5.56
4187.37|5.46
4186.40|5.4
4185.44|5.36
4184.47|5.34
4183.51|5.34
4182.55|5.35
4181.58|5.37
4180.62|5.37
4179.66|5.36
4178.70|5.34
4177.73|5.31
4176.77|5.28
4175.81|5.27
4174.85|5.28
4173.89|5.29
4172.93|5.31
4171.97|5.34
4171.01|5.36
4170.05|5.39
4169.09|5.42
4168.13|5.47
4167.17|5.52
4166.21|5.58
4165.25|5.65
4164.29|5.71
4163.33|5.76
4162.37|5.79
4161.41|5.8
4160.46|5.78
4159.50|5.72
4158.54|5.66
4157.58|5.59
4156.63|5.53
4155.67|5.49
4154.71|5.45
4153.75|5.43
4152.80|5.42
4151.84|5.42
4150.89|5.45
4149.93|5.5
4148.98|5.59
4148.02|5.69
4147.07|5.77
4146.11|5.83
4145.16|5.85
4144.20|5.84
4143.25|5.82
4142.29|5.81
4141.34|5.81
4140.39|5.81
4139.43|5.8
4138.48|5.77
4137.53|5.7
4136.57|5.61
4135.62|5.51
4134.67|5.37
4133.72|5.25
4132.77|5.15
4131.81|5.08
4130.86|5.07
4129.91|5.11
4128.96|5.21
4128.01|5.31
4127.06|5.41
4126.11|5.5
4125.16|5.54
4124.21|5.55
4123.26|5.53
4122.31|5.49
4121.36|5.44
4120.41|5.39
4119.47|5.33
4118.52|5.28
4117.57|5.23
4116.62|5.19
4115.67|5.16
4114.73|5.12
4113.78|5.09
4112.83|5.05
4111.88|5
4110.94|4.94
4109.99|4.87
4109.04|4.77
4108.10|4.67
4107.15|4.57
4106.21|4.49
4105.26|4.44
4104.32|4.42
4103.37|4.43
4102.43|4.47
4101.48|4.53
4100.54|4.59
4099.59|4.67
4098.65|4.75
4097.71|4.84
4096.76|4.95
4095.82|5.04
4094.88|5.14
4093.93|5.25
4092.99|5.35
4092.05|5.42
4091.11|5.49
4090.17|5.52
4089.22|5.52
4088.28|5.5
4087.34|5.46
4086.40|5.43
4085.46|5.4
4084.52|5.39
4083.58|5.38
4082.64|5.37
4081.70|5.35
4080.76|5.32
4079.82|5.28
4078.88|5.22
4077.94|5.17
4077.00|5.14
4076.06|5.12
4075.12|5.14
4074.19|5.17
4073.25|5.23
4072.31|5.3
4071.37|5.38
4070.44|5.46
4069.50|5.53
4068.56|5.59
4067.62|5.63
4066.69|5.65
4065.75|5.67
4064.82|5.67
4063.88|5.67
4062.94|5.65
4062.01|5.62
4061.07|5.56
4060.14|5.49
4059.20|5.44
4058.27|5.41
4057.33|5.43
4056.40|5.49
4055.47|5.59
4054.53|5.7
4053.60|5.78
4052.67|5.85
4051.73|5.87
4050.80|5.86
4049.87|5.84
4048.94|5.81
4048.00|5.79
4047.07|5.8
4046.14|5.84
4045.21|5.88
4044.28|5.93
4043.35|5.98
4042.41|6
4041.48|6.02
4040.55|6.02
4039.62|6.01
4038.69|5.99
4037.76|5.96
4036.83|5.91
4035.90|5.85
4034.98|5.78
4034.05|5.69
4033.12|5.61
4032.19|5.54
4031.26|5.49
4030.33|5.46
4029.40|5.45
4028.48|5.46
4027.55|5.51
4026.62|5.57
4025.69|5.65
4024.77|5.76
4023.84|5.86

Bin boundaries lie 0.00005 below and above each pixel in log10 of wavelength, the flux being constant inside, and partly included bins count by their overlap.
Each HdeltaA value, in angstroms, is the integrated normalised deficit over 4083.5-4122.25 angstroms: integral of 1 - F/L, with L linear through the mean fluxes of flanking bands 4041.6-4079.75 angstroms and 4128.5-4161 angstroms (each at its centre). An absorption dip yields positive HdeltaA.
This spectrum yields 3.62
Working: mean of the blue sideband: 5.58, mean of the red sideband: 5.56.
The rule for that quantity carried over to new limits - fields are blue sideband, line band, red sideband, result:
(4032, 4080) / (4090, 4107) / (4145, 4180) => 2.2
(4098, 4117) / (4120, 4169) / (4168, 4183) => -4.6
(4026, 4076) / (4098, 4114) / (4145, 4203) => 2.6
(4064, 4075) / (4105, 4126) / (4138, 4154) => 1.9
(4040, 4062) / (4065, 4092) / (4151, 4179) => 1.4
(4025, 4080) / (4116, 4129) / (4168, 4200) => 0.3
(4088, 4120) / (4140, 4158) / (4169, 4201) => -1.3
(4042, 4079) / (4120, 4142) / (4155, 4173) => 0.5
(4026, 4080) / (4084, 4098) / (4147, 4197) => 0.7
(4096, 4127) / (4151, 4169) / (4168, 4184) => -1.2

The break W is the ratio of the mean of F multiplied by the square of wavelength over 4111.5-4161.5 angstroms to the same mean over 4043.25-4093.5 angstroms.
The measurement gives 1.0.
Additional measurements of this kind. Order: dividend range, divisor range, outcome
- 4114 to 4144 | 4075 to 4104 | 1.08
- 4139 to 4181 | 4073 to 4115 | 1.14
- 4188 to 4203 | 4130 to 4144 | 1.04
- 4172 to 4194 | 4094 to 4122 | 1.15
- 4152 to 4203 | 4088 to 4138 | 1.11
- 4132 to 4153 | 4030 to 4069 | 1.03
